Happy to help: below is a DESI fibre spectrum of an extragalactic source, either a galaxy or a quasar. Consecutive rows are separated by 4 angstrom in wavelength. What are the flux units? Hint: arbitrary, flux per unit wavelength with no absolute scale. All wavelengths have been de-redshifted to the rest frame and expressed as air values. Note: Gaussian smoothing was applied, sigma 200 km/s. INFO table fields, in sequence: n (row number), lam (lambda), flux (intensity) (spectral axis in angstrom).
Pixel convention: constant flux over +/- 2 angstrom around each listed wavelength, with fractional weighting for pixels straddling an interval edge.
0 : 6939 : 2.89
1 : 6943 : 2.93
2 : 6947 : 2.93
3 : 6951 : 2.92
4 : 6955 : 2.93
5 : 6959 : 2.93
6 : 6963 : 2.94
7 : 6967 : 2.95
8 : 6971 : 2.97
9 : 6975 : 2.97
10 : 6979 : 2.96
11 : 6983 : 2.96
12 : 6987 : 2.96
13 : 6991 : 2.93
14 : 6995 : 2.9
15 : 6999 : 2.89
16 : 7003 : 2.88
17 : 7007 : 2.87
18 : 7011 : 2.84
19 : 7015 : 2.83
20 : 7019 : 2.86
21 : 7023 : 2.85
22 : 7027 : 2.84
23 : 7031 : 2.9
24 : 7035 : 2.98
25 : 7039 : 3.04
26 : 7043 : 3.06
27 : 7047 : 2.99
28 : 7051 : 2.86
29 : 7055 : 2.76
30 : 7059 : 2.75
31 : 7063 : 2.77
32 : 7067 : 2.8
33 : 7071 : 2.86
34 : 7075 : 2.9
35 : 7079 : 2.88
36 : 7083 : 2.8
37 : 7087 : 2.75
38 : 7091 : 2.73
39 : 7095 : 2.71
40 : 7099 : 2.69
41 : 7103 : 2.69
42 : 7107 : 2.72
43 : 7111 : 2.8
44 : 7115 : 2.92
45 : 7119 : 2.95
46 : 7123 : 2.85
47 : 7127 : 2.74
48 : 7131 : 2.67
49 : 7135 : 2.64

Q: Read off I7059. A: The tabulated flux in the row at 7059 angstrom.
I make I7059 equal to 2.75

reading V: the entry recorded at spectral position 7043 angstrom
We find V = 3.06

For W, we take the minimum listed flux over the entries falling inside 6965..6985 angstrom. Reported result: 2.95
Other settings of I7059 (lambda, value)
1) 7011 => 2.84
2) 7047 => 2.99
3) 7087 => 2.75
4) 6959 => 2.93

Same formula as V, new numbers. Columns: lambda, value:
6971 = 2.97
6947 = 2.93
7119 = 2.95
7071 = 2.86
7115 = 2.92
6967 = 2.95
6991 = 2.93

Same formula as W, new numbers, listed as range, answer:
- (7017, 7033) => 2.84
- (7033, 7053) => 2.86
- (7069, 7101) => 2.69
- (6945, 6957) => 2.92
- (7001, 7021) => 2.83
